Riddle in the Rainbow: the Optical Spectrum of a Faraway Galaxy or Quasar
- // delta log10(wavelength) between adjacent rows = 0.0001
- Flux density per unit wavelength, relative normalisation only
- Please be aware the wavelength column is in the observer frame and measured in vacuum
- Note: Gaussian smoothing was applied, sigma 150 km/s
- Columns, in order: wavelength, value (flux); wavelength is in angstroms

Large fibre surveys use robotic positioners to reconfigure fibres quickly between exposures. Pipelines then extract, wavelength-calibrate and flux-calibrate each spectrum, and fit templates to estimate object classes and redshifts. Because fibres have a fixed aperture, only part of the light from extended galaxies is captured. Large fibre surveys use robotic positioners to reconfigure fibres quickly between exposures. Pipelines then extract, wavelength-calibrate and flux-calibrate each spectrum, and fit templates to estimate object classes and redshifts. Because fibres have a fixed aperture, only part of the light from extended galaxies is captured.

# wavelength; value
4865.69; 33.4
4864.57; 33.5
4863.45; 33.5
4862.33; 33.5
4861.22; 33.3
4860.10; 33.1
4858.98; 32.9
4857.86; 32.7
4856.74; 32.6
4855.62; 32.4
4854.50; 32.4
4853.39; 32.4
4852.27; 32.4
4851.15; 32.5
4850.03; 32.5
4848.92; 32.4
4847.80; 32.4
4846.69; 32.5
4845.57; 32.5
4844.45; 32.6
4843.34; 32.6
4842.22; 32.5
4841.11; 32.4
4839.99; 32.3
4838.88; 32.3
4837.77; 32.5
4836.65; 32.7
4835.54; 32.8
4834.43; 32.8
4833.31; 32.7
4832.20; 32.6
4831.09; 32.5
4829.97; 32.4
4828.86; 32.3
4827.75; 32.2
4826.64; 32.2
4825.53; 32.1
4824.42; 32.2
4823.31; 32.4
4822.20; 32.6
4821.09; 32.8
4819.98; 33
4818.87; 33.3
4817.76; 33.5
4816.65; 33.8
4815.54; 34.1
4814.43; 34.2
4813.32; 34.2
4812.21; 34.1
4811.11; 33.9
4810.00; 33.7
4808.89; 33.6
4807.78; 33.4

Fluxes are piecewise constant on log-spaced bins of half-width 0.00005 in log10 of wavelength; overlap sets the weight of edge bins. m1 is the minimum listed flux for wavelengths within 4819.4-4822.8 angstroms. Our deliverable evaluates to 32.6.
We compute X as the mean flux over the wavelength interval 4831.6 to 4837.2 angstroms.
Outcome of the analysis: 32.7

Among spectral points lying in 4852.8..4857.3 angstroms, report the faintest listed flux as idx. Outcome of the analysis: 32.4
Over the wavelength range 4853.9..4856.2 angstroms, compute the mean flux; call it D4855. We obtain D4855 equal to 32.5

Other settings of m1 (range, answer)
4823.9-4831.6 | 32.1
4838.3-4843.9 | 32.3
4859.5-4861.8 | 33.1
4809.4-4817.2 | 33.7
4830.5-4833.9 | 32.5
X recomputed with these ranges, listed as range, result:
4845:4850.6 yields 32.4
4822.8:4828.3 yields 32.2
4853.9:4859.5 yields 32.6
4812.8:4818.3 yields 33.9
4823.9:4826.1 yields 32.2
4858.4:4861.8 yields 33.2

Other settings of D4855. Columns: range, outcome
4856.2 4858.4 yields 32.6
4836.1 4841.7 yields 32.4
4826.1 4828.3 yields 32.2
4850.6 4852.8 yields 32.4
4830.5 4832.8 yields 32.5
